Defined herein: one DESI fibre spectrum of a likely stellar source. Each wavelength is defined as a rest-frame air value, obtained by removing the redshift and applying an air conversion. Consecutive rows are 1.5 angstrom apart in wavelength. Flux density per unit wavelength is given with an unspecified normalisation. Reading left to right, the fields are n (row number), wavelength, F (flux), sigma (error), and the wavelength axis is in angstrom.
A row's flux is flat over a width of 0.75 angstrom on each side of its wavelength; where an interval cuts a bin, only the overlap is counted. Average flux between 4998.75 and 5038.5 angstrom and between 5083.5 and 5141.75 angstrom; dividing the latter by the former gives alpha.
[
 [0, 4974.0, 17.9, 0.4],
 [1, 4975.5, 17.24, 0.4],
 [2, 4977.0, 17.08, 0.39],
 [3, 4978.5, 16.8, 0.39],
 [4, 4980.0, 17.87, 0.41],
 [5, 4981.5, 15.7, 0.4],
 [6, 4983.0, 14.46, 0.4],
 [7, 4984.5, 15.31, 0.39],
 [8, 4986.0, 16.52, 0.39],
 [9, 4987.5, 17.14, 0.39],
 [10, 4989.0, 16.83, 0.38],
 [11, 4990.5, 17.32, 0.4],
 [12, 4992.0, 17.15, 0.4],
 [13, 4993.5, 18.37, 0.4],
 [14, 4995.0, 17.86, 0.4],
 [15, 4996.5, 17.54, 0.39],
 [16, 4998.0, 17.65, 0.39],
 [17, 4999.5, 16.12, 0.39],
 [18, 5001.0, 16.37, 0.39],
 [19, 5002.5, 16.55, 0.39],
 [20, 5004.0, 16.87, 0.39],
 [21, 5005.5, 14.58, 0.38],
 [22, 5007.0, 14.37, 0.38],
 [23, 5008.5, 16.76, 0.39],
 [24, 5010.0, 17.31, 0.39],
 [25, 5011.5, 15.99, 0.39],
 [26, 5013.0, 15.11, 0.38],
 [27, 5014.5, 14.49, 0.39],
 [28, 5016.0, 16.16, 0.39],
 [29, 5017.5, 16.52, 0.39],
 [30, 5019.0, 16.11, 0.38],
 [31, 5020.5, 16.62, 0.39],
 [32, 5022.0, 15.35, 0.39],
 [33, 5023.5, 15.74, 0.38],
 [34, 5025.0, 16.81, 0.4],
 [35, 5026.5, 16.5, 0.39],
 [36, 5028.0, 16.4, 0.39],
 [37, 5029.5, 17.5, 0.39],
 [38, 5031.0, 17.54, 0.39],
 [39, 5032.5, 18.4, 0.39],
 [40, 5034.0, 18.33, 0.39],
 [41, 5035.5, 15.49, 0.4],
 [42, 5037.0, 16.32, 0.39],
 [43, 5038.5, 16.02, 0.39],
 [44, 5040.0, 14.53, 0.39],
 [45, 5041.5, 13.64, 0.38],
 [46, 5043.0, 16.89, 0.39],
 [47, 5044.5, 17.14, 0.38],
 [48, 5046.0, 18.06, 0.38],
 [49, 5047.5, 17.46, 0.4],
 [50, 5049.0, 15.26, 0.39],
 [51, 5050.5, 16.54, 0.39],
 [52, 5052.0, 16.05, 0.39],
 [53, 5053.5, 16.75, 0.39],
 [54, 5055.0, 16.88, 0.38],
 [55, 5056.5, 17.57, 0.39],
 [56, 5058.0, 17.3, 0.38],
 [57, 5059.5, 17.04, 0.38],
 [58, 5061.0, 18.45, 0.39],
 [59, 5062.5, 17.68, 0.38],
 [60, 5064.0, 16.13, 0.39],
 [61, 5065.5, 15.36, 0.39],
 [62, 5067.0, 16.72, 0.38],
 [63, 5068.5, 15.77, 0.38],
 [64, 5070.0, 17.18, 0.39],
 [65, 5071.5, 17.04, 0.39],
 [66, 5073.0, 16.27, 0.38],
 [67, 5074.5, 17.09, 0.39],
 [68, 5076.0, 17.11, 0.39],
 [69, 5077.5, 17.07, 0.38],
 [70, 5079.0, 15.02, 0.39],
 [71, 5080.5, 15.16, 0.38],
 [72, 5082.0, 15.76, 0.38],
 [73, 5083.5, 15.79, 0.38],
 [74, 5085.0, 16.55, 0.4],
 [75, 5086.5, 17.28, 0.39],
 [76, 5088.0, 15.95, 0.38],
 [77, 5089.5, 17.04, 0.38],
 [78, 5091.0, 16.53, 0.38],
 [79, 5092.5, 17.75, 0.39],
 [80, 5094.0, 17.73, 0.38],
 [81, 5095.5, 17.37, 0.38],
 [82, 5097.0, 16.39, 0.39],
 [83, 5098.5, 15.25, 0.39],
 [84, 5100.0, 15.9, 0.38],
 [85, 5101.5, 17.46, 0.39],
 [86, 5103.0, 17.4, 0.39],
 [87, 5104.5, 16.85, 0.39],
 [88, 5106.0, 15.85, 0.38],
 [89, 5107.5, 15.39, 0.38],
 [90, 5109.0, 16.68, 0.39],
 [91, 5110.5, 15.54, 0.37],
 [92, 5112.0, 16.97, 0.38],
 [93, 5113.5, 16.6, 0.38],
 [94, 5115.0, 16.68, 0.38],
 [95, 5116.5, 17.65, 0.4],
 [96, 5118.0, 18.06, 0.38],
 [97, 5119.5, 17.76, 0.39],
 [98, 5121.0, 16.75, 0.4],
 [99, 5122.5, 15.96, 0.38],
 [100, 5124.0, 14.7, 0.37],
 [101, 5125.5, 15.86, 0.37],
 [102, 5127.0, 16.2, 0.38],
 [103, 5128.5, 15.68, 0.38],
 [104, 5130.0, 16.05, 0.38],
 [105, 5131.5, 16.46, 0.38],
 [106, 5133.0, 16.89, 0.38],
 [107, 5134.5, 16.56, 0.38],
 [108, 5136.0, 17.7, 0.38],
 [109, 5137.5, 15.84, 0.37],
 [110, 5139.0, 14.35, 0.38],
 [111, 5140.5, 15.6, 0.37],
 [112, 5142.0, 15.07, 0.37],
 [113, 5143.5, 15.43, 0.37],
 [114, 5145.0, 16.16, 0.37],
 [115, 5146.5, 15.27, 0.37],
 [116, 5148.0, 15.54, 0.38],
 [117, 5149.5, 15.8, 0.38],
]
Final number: 1.0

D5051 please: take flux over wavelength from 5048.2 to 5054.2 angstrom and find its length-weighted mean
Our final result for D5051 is 16.2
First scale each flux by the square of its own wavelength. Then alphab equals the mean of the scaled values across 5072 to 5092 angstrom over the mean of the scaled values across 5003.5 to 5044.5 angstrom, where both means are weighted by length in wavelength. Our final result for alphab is 1.04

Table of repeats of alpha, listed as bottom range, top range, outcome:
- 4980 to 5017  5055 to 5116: 1.01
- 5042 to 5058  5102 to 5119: 0.99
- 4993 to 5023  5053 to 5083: 1.02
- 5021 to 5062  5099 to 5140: 0.99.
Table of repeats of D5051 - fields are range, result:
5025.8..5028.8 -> 16.5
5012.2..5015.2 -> 14.8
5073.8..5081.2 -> 16.3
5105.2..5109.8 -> 16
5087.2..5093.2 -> 16.8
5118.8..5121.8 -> 17.2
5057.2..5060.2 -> 17.2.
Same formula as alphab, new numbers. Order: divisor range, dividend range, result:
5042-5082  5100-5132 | 1.01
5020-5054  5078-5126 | 1.03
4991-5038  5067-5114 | 1.03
